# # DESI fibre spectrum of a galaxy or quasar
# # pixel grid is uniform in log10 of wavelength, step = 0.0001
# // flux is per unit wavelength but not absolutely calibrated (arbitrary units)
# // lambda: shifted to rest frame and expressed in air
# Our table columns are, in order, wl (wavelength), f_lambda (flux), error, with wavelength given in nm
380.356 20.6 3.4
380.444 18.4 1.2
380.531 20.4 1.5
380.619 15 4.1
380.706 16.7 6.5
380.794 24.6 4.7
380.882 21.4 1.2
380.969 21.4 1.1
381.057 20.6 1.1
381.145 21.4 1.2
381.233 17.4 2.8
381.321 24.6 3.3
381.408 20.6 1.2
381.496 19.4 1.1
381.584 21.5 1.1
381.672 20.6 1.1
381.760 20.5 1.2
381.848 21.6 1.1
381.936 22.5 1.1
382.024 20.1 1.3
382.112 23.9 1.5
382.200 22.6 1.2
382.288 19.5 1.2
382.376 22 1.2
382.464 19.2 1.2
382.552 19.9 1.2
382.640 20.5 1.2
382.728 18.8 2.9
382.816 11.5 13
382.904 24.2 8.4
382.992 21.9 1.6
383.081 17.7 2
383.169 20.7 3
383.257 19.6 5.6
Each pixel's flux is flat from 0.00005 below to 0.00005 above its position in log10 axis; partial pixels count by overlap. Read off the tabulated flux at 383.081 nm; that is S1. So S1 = 17.7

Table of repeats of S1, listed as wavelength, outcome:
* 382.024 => 20.1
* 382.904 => 24.2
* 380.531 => 20.4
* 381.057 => 20.6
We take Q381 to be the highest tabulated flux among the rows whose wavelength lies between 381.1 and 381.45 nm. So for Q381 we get 24.6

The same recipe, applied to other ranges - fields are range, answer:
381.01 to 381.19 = 21.4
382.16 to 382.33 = 22.6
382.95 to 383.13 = 21.9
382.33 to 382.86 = 22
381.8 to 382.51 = 23.9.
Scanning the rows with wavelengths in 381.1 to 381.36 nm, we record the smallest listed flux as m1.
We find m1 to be 17.4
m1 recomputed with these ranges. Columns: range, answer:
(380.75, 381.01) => 21.4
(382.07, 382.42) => 19.5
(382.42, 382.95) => 11.5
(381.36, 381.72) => 19.4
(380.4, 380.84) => 15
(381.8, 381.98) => 21.6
